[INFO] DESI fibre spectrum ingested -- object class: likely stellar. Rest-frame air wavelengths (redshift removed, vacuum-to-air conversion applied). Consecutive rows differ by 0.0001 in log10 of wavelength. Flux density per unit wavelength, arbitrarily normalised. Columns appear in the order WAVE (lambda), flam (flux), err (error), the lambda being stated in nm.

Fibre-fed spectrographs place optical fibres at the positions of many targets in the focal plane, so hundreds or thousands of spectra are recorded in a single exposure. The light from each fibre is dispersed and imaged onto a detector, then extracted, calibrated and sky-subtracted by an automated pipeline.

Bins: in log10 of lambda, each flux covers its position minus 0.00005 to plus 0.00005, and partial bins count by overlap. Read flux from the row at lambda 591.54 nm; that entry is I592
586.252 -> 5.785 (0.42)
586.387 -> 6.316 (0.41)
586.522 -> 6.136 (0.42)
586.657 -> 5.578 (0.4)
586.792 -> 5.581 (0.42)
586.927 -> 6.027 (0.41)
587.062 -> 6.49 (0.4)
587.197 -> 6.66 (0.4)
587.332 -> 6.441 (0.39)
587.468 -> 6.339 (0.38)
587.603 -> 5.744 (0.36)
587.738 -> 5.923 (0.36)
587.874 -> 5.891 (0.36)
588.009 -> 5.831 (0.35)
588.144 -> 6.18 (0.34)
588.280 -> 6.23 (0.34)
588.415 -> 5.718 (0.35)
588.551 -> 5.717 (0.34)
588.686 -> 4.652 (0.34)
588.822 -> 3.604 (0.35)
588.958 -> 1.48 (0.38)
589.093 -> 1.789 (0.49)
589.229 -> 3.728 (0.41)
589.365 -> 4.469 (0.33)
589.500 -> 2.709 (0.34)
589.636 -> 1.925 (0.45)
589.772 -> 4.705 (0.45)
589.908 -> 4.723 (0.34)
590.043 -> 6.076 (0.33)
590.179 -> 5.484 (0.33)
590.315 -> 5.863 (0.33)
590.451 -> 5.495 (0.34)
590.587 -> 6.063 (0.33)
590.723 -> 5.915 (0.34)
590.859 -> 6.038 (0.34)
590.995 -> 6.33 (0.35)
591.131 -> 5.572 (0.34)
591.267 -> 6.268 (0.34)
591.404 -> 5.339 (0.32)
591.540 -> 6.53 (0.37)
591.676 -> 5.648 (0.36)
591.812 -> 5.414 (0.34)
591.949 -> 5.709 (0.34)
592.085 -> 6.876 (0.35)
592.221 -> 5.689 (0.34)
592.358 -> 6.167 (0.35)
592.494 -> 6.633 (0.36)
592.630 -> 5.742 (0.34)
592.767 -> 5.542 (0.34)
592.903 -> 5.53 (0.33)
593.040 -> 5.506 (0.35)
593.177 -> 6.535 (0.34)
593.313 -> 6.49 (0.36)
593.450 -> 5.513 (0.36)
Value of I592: 6.53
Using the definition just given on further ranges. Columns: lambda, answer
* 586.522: 6.136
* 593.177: 6.535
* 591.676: 5.648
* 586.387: 6.316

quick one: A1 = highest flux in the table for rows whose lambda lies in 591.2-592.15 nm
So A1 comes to 6.876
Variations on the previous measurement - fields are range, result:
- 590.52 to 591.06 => 6.33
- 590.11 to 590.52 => 5.863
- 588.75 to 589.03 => 3.604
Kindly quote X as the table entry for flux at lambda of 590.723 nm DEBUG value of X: 5.915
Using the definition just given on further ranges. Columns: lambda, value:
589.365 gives 4.469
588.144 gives 6.18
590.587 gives 6.063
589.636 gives 1.925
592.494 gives 6.633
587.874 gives 5.891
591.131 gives 5.572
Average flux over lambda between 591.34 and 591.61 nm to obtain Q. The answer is 5.95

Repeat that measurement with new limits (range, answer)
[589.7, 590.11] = 5.14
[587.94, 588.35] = 6.09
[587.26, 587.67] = 6.18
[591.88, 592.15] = 6.28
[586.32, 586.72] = 6.02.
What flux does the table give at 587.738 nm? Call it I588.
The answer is 5.923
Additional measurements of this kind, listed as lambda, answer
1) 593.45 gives 5.513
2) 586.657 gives 5.578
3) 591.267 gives 6.268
